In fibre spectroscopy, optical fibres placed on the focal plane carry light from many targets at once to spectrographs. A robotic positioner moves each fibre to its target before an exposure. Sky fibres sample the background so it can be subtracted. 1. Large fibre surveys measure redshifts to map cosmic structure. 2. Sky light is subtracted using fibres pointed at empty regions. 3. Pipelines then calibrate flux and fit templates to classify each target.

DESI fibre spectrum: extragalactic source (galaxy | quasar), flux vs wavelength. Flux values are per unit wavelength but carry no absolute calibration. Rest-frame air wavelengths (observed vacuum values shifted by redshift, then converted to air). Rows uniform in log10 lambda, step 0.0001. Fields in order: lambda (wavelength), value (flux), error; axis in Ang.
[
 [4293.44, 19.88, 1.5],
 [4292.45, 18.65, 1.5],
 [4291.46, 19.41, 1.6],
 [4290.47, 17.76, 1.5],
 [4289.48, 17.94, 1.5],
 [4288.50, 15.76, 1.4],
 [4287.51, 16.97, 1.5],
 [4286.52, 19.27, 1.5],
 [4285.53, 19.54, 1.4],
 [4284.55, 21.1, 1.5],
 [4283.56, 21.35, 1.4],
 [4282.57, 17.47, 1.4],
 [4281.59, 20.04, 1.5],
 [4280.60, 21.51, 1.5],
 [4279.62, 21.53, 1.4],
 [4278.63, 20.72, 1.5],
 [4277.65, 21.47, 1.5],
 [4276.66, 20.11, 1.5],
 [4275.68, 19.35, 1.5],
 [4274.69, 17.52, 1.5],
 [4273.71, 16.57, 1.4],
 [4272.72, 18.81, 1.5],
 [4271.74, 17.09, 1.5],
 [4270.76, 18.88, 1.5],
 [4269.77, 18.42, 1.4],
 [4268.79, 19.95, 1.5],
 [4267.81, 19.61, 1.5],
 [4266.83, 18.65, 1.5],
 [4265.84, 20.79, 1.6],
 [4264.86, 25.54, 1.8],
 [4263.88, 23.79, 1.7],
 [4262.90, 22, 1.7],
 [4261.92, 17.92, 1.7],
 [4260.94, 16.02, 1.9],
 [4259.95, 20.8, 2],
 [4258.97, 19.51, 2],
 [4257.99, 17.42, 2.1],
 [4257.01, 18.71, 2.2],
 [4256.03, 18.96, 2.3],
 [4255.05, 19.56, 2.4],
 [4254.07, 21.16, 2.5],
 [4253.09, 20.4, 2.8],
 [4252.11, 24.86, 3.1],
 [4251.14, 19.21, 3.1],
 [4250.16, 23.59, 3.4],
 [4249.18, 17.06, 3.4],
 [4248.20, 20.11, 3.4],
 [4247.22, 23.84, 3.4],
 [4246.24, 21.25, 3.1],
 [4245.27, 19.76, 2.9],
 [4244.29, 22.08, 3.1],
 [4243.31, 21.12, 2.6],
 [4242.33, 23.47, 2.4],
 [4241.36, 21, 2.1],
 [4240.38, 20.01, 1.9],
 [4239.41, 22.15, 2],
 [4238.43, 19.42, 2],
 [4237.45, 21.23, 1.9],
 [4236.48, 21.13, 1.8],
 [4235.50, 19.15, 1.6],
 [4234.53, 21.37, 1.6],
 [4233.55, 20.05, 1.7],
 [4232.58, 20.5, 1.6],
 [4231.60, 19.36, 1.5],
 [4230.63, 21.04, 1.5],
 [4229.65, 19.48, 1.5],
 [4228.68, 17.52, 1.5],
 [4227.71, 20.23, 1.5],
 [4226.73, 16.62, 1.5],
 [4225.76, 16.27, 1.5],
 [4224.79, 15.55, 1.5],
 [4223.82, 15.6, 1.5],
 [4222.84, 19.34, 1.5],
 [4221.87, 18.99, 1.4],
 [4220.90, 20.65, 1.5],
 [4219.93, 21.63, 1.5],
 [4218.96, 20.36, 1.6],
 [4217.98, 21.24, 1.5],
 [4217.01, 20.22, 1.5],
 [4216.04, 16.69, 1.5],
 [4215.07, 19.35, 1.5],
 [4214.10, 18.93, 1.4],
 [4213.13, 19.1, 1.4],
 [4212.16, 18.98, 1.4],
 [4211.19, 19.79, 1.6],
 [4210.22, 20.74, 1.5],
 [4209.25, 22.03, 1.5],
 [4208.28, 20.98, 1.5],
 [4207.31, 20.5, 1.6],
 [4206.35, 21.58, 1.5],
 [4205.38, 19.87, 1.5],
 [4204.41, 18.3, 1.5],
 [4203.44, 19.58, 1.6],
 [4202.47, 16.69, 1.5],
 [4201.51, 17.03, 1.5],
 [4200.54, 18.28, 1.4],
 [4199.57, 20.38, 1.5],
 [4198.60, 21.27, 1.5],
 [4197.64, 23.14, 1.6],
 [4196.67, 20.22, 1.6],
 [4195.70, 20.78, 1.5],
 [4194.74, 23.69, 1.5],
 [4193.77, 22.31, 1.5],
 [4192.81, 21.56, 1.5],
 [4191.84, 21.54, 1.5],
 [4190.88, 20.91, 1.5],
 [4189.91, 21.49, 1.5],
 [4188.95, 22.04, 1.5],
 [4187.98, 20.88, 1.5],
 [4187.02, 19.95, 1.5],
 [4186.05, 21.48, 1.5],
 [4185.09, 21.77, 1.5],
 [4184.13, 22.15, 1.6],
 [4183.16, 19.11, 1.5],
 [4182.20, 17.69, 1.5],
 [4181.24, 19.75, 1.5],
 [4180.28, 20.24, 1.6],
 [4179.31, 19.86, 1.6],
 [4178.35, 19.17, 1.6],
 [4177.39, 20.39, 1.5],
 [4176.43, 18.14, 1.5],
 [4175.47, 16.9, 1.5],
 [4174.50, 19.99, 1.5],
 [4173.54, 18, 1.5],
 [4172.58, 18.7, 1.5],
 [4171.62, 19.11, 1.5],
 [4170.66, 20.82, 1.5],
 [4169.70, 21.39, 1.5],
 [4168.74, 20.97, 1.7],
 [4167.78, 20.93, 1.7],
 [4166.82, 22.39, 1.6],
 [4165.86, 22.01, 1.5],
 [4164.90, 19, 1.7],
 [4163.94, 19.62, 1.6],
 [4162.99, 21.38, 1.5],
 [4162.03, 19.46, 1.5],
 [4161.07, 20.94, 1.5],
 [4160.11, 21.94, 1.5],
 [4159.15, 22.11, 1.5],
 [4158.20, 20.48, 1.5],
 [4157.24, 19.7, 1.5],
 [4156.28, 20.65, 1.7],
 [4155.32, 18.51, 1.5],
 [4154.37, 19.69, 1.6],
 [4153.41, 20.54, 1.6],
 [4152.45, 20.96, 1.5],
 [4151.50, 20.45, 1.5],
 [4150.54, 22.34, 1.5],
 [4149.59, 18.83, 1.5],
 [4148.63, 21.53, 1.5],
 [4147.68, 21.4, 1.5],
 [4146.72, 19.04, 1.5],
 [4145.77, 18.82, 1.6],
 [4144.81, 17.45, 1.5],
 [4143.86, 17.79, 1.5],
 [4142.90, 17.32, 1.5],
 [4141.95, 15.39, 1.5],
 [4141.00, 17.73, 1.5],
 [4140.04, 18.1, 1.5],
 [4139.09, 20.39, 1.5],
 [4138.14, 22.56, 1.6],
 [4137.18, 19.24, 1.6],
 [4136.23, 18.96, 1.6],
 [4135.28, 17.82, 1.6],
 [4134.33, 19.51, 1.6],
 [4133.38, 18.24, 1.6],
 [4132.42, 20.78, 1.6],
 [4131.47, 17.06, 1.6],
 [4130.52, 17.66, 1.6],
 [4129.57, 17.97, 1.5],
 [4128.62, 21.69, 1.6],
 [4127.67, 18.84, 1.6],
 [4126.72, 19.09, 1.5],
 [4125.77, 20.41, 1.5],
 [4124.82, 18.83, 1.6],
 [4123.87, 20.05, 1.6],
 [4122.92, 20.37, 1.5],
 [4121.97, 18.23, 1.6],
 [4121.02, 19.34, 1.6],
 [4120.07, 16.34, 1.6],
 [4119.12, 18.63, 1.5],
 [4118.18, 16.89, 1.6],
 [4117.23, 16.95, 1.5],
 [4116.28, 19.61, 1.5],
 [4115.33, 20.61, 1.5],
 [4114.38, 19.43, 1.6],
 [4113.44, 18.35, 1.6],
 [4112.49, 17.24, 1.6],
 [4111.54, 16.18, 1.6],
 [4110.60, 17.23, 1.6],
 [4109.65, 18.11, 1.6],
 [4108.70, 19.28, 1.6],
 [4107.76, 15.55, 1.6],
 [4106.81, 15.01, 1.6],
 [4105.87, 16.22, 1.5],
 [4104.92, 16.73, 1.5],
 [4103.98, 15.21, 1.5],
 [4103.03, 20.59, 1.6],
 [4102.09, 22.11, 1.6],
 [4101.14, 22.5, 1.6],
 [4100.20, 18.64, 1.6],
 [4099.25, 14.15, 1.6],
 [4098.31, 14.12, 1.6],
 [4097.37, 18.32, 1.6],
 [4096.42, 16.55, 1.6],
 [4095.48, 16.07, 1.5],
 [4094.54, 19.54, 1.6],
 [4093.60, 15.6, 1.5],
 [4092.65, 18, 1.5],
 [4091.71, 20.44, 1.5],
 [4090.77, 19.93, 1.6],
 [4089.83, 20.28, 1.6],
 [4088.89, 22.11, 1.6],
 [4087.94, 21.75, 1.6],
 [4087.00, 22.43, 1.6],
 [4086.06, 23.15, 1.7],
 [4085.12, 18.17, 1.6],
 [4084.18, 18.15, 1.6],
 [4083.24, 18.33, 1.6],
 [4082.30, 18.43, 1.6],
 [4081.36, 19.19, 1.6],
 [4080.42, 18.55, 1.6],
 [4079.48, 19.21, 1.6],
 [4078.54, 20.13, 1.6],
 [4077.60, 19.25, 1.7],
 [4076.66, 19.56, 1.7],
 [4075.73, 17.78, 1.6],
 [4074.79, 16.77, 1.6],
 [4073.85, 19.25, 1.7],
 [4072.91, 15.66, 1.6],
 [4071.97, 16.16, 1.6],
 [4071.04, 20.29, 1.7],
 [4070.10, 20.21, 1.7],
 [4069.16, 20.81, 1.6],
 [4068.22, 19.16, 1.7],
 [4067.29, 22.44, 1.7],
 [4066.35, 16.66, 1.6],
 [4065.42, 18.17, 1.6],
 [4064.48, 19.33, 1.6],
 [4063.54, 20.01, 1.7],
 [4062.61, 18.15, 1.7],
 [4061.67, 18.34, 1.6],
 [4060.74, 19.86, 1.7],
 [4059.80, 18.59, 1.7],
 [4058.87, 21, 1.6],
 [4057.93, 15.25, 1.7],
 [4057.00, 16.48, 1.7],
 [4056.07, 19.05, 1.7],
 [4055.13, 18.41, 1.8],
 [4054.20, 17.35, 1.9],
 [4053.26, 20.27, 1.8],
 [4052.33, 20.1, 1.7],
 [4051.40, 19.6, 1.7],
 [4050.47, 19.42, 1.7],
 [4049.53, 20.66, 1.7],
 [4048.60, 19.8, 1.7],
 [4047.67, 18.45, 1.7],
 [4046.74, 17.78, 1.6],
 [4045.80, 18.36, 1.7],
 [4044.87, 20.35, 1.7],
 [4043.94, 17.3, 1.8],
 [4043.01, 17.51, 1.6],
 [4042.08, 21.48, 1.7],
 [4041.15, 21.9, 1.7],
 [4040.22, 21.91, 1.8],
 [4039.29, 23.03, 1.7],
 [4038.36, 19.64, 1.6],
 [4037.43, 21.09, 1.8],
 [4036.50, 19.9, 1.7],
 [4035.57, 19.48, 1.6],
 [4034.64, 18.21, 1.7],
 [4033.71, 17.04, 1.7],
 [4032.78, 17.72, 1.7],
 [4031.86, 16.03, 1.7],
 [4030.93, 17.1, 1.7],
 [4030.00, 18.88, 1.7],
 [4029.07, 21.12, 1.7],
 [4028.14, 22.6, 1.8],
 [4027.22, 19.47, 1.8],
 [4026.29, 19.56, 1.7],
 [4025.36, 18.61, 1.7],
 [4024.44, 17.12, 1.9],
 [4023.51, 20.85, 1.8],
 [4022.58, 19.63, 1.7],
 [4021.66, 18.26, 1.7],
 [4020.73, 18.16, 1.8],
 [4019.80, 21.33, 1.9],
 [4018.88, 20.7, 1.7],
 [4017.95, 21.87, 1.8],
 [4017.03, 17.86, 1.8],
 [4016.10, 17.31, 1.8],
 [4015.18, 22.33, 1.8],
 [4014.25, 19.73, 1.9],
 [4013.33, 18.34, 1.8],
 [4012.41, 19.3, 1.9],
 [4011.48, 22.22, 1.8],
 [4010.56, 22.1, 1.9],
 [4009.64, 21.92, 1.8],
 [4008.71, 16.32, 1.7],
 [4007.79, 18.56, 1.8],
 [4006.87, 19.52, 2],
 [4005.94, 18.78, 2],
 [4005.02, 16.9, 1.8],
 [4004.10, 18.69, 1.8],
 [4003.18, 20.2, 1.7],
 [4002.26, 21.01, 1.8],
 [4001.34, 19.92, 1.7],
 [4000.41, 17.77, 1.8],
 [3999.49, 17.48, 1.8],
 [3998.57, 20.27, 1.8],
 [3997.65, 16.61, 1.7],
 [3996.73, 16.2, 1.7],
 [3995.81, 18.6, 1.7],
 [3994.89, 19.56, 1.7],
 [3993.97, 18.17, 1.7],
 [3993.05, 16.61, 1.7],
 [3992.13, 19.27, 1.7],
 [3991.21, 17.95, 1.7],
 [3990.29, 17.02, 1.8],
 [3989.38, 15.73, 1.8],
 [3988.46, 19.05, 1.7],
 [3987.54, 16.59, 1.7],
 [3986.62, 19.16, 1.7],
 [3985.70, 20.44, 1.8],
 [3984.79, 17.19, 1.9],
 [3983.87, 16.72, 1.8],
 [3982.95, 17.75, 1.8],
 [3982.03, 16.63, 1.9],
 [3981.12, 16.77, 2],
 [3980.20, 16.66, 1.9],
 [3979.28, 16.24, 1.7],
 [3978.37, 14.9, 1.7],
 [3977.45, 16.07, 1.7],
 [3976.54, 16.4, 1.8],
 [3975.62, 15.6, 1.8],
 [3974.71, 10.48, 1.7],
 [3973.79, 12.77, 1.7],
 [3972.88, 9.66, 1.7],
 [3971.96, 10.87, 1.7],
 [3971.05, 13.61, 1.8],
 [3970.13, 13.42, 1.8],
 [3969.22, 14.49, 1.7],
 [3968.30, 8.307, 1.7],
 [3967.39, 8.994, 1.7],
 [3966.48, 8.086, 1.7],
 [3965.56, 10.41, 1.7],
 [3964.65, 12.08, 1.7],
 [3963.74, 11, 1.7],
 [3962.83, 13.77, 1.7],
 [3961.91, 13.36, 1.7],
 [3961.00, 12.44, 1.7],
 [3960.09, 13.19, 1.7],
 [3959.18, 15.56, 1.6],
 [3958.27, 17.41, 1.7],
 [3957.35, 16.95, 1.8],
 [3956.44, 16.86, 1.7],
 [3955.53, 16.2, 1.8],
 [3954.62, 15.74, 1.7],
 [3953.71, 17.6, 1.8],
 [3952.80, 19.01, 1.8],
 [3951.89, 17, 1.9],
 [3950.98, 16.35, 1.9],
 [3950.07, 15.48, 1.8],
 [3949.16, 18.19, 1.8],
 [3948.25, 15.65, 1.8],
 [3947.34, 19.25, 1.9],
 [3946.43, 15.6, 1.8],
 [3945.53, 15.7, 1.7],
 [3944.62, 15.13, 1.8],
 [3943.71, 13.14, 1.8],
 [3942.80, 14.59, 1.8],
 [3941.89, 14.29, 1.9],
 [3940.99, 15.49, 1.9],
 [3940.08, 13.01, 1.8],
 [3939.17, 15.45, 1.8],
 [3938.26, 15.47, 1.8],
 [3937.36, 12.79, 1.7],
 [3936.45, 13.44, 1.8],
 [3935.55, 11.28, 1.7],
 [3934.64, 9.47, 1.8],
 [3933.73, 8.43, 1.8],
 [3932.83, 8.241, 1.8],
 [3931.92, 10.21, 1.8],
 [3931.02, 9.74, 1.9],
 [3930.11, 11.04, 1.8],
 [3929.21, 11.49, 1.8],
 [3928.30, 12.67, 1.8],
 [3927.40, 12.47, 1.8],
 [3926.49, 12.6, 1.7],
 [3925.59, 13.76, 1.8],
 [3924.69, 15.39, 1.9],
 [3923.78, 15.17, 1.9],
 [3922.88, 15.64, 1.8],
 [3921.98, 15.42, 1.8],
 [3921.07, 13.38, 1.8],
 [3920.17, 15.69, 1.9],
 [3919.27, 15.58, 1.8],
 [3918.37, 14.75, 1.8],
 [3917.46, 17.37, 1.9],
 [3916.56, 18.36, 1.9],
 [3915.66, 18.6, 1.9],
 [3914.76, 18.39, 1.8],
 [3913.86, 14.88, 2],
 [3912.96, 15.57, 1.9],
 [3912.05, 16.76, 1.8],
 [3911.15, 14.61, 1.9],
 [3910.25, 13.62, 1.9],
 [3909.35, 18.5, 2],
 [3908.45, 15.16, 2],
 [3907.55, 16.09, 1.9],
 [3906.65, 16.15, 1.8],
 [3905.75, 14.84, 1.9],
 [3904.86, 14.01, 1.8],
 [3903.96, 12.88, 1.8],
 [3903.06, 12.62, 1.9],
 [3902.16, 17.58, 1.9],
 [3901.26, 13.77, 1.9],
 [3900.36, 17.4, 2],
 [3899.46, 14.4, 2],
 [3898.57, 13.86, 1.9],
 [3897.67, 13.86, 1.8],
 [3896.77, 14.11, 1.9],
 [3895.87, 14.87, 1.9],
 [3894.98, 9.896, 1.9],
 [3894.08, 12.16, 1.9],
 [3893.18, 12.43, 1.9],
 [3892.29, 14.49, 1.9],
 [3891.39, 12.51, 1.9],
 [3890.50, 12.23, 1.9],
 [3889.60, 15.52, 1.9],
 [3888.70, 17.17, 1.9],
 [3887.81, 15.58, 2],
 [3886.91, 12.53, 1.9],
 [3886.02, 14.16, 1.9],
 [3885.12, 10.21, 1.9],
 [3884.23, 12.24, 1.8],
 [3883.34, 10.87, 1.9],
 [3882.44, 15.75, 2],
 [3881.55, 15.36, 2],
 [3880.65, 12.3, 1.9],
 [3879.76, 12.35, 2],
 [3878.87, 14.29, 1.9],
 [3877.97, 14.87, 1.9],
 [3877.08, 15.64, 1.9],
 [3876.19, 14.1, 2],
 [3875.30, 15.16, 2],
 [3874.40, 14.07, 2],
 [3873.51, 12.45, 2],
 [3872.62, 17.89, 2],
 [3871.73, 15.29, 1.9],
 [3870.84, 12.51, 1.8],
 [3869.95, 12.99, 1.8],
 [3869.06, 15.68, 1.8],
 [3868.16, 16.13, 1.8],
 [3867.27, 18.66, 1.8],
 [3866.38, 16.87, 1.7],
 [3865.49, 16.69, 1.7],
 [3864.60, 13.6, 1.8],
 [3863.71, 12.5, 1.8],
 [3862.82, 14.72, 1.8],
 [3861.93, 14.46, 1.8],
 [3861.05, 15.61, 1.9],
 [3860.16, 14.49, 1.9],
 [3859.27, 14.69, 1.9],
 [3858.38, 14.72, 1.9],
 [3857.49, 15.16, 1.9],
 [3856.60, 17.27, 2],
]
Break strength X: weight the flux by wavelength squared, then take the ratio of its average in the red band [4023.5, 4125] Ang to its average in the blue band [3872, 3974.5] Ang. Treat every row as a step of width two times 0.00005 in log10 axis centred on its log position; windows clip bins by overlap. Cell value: 1.44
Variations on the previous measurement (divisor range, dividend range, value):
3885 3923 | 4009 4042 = 1.41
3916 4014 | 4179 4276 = 1.47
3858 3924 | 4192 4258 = 1.61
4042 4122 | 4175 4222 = 1.15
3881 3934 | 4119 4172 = 1.57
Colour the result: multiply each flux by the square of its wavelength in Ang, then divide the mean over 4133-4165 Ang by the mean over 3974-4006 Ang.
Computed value 1.2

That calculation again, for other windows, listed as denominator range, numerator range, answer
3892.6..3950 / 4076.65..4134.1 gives 1.43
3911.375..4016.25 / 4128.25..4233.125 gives 1.40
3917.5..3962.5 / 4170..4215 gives 1.59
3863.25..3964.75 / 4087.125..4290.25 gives 1.55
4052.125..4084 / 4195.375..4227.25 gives 1.11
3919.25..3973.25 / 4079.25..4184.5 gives 1.53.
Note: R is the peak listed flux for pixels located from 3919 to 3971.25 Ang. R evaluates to 19.25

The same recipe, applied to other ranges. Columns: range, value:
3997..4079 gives 23.03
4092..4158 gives 22.56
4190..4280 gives 25.54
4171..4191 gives 22.15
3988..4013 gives 22.22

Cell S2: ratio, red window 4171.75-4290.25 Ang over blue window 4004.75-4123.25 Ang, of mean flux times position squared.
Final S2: 1.14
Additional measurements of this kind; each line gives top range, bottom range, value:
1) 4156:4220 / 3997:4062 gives 1.14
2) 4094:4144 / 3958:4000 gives 1.29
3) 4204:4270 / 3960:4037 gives 1.31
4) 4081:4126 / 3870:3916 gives 1.43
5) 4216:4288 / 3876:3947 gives 1.67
